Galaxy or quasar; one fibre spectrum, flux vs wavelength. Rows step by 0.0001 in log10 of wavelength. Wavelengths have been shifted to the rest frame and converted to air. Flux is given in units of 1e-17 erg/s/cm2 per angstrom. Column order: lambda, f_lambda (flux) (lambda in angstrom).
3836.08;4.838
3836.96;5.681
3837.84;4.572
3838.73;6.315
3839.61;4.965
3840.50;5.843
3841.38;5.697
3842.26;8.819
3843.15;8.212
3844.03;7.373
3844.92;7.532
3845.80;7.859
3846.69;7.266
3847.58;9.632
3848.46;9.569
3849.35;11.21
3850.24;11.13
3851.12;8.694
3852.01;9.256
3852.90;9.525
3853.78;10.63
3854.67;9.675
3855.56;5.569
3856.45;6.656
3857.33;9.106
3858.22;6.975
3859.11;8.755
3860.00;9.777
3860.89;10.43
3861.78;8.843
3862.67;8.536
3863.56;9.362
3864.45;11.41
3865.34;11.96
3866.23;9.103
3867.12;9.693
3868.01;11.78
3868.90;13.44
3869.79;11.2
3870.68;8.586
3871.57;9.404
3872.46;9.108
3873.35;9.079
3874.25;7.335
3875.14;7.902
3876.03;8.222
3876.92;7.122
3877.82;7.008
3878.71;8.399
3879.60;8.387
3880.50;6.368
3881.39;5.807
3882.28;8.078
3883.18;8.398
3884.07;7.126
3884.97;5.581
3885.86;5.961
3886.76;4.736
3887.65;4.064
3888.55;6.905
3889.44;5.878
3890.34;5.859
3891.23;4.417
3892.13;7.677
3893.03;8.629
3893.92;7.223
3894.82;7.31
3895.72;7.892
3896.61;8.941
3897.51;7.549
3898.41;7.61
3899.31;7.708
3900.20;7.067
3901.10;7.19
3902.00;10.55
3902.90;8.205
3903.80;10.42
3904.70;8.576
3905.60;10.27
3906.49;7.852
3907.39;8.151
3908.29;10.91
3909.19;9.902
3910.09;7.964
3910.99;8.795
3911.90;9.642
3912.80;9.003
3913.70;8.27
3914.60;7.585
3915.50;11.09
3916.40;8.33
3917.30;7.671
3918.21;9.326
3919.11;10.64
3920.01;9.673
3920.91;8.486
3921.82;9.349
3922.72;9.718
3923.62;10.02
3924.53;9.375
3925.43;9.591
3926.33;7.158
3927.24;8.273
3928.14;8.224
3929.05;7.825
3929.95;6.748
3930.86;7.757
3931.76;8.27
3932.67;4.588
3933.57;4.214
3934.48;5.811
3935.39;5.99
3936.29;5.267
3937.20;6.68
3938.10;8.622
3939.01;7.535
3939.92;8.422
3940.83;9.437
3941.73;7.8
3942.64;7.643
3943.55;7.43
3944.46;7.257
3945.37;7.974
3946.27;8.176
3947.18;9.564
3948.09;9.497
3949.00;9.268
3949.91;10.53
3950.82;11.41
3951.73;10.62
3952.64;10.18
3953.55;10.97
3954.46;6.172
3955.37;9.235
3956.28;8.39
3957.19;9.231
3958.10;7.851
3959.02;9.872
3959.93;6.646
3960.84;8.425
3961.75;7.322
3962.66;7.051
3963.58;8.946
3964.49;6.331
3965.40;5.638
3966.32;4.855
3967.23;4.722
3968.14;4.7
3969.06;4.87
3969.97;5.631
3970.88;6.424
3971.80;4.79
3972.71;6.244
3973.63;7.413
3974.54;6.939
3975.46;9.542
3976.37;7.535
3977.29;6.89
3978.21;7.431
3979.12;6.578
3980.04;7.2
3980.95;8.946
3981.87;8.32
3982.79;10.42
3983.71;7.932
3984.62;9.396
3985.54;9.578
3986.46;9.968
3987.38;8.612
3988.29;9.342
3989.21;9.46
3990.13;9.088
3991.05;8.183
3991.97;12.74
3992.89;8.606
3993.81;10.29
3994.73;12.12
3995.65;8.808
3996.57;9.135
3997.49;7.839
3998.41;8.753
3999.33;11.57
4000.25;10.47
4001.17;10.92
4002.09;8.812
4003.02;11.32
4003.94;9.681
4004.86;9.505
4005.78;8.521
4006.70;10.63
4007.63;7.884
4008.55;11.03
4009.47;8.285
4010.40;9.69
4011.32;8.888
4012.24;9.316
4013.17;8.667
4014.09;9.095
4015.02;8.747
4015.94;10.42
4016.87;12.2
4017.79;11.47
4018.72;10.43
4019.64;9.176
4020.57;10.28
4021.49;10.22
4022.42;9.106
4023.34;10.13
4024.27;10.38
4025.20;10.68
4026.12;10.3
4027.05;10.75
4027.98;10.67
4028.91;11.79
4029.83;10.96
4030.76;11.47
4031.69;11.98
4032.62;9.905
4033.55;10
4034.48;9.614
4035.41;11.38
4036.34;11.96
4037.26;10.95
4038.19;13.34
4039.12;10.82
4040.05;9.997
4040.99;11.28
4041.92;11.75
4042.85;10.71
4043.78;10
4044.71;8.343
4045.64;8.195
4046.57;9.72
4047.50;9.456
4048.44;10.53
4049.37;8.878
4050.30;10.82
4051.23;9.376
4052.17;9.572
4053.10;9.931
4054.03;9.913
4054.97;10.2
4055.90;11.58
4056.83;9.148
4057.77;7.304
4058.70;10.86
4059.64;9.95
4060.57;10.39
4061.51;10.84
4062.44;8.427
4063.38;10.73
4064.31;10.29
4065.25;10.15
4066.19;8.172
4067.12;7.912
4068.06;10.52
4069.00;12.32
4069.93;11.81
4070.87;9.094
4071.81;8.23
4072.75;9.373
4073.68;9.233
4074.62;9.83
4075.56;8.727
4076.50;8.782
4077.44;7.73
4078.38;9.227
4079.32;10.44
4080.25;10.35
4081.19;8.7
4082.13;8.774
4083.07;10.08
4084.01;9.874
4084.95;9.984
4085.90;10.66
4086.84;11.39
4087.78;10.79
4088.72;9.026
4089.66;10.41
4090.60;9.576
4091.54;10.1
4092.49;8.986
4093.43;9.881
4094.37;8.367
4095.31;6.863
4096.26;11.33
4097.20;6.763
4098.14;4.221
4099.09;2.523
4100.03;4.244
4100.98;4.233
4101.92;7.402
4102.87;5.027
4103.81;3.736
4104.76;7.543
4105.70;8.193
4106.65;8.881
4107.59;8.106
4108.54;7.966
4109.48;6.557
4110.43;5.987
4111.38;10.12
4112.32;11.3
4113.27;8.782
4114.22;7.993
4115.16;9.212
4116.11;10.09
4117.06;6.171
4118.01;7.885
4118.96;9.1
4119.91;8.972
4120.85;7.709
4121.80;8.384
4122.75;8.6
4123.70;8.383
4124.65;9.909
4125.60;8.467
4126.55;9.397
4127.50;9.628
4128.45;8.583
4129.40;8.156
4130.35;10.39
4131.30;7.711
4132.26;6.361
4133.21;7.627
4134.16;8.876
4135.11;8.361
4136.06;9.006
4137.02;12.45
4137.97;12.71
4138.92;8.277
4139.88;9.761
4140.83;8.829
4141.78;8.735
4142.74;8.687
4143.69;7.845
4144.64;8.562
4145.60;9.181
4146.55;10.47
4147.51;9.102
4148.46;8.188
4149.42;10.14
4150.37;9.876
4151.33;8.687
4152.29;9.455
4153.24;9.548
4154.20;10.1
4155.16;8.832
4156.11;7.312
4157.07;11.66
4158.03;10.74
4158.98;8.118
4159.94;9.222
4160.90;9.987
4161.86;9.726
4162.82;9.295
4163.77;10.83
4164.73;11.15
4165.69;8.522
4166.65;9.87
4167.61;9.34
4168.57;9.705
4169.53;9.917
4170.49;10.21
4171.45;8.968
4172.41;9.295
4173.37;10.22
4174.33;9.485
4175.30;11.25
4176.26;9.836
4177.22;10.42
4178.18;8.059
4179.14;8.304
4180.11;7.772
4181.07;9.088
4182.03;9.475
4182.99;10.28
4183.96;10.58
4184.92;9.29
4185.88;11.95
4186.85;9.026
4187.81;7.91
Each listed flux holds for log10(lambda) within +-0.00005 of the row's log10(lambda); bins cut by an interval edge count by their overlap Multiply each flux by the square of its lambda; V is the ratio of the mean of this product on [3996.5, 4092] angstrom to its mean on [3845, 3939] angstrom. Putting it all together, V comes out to 1.30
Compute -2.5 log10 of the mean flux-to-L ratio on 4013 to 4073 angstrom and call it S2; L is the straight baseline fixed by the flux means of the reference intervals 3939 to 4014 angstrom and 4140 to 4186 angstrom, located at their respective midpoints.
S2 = -0.15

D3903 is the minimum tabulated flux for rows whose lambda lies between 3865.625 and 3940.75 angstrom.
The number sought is 4.064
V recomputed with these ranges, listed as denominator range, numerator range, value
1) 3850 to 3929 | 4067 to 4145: 1.14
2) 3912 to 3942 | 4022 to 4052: 1.37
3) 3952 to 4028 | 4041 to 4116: 1.07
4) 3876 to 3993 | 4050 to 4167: 1.23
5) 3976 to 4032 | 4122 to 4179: 1.04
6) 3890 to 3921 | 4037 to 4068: 1.27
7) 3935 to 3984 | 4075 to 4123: 1.15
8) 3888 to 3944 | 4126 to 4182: 1.30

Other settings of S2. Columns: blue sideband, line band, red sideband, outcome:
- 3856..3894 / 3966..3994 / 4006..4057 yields 0.22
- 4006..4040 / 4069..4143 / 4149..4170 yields 0.15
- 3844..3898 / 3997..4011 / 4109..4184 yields -0.11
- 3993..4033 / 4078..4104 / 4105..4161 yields 0.12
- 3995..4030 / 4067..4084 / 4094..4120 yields -0.16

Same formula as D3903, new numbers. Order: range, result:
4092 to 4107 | 2.523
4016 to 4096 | 6.863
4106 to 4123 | 5.987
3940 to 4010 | 4.7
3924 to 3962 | 4.214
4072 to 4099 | 4.221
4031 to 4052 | 8.195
